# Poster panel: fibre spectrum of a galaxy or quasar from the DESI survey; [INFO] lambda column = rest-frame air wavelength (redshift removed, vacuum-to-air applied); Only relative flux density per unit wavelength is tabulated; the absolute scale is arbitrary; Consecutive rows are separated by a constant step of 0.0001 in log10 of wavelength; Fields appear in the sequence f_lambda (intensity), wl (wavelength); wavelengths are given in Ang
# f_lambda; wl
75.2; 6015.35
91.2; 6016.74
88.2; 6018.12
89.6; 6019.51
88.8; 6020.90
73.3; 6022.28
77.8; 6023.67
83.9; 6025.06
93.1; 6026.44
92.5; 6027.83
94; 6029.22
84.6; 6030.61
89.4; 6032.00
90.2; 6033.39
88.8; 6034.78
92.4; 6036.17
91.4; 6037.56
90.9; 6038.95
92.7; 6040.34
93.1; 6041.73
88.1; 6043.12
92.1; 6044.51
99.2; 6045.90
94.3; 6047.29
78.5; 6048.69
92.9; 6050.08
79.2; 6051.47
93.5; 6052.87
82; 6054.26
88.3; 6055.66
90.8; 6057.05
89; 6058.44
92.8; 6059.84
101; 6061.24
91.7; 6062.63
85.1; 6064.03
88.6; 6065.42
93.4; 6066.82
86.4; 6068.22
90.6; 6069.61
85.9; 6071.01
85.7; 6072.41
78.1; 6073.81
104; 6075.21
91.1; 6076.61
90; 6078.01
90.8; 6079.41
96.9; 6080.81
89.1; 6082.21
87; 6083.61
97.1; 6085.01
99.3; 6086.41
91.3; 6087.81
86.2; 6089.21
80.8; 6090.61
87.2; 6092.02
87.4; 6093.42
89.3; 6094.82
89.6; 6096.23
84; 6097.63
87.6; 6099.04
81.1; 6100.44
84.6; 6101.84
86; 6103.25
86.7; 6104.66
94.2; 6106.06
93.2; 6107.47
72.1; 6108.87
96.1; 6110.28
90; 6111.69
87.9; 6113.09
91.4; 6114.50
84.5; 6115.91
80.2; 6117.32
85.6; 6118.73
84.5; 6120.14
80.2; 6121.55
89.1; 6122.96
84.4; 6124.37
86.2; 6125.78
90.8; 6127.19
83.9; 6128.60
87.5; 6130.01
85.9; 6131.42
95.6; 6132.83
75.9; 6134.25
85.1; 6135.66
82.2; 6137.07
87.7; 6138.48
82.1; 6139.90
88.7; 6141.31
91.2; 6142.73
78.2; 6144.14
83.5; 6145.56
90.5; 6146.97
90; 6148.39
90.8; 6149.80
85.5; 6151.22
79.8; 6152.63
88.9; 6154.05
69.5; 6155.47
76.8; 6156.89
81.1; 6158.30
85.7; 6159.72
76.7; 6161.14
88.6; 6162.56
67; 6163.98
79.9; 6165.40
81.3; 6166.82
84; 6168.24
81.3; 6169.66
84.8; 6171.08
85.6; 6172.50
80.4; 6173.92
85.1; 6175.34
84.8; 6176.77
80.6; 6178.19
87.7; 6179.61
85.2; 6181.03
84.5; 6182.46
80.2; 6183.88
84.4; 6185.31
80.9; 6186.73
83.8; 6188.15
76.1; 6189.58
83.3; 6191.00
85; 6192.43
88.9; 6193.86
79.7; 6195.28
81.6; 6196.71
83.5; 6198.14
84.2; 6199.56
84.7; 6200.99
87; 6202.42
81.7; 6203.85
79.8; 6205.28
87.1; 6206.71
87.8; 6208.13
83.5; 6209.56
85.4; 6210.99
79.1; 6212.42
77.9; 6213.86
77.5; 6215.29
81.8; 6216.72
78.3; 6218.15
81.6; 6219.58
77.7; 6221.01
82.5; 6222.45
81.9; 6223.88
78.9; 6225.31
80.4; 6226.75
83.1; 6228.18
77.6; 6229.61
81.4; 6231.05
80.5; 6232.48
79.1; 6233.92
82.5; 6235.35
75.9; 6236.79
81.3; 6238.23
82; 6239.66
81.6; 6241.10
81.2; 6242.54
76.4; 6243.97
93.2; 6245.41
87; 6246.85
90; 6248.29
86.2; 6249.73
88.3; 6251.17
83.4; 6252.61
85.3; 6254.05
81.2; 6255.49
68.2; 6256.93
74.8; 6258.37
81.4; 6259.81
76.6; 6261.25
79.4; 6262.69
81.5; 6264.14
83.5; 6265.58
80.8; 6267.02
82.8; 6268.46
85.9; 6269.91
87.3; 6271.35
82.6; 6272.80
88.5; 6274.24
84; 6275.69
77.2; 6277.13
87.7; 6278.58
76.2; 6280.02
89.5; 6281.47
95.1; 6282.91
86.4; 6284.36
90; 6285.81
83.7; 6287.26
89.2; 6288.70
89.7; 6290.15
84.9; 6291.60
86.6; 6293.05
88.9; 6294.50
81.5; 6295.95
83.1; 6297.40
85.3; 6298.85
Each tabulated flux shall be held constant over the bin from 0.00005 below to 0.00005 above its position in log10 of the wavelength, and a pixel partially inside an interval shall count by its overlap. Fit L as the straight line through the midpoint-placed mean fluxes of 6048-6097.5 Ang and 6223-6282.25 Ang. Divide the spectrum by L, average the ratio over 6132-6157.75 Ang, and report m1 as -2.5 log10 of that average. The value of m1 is 0.02 mag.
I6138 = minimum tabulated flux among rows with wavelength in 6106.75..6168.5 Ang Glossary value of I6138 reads 67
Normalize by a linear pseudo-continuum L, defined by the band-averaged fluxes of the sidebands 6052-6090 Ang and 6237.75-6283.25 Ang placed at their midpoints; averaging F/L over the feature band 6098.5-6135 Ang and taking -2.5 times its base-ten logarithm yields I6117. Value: 0.03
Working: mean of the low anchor 90.5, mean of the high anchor 83.1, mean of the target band 86.4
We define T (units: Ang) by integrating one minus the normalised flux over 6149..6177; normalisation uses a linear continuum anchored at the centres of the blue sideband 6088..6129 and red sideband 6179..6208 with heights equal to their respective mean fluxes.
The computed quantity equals 0.9 Ang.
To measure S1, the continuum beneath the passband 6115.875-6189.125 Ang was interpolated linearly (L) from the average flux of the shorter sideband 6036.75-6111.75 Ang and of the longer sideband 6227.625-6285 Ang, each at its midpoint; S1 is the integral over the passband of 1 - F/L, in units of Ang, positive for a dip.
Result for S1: 2.3 Ang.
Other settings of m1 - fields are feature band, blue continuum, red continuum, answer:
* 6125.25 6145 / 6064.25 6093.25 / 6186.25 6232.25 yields 0.009 mag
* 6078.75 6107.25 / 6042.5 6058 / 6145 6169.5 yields -0.031 mag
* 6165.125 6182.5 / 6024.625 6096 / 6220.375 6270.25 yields 0.016 mag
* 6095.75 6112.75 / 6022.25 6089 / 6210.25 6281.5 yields 0.009 mag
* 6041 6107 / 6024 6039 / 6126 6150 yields -0.012 mag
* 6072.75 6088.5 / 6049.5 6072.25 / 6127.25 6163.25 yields -0.047 mag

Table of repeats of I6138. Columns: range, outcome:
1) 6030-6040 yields 84.6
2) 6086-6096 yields 80.8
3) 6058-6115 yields 72.1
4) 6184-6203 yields 76.1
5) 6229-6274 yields 68.2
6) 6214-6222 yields 77.5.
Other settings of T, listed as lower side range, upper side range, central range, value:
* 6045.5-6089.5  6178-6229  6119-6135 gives 0.2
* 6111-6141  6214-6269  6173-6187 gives 0.0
